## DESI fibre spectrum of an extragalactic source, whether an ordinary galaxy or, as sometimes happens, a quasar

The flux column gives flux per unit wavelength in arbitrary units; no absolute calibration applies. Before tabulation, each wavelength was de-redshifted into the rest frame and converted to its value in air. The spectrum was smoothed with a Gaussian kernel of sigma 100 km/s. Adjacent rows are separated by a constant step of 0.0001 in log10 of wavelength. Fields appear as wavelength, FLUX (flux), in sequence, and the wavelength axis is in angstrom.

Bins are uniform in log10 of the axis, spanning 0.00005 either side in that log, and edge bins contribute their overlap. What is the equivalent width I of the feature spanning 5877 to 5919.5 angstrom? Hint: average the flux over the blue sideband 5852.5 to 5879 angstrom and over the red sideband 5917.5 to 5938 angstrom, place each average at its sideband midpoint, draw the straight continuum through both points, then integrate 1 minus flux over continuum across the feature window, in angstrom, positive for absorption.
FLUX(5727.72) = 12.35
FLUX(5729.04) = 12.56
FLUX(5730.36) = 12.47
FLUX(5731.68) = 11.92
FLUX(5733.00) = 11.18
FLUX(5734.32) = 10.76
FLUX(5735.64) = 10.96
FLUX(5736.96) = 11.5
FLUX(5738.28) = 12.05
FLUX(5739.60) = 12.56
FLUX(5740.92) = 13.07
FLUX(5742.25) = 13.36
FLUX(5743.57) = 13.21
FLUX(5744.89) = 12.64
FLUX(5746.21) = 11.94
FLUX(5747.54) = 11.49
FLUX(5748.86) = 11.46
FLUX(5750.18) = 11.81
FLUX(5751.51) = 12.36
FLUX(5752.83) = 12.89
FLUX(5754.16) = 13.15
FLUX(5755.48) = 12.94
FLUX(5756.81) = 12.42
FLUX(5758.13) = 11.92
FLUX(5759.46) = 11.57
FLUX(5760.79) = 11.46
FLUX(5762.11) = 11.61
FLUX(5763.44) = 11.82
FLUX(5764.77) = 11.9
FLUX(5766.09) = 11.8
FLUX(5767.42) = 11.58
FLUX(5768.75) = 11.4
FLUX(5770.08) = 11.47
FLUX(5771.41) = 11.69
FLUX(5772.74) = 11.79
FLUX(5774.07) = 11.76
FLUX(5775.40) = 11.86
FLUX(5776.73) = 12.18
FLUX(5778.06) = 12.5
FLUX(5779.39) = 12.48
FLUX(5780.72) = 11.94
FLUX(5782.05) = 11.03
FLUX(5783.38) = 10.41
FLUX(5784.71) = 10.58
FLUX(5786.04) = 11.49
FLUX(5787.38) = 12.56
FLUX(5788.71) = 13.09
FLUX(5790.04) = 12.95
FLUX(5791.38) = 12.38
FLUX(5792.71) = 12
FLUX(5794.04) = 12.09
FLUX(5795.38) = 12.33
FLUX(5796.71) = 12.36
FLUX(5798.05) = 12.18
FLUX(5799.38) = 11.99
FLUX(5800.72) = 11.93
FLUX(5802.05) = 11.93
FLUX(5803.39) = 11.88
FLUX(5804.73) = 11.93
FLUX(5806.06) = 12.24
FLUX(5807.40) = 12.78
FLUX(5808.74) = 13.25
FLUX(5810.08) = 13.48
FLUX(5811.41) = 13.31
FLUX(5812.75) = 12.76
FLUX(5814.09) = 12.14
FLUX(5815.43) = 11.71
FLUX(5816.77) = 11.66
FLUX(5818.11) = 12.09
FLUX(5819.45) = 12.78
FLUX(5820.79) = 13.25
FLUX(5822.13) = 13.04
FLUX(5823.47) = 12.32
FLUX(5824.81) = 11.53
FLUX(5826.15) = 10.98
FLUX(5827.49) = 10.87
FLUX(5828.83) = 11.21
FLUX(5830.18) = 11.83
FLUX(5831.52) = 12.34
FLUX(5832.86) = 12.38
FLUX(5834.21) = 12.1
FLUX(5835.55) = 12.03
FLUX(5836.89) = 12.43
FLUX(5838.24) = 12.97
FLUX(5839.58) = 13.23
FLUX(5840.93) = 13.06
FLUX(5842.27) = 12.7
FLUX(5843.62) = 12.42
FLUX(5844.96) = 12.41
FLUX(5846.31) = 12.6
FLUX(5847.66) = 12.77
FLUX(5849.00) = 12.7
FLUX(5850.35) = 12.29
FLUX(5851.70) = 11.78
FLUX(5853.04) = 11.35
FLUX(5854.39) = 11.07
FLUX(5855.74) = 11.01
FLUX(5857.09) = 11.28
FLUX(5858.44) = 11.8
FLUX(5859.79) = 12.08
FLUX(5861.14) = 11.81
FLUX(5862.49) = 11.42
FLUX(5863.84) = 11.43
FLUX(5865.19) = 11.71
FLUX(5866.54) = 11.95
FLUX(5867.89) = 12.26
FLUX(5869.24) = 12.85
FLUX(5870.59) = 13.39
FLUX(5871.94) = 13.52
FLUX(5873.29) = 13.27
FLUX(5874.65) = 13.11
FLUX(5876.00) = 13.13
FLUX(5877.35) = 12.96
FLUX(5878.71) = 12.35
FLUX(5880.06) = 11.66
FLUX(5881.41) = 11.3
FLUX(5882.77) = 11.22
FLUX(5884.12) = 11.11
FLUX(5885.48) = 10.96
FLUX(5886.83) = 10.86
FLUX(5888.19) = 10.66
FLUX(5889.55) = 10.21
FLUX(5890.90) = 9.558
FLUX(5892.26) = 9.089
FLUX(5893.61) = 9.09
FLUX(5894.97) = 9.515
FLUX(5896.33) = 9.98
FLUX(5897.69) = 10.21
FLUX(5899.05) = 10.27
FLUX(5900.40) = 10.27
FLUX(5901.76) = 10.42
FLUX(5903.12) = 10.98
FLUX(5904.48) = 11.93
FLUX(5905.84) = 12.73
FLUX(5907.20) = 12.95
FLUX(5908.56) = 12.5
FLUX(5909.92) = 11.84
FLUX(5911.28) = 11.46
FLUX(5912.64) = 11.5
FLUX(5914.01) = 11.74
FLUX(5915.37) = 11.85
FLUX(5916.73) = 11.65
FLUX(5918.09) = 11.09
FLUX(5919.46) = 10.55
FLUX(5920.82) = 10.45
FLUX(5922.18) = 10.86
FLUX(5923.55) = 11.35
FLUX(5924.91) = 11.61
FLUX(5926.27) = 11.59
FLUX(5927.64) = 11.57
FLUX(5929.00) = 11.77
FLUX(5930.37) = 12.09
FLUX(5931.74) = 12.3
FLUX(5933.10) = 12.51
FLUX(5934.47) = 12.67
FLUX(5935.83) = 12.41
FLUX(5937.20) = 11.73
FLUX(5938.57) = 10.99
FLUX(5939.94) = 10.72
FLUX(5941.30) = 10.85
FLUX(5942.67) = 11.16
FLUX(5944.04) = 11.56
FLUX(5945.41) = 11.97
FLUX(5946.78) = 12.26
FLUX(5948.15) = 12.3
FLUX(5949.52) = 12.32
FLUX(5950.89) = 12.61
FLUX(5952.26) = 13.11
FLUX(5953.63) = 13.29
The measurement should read 2.9 angstrom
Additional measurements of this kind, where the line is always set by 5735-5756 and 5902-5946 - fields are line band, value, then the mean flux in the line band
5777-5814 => -0.2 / 12.2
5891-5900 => 1.6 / 9.7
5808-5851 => -1.4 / 12.4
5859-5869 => 0.0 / 11.9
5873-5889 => 0.0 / 11.8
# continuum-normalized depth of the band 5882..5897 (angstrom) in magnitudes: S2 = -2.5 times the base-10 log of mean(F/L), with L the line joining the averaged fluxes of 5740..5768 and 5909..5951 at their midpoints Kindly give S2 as 0.155 mag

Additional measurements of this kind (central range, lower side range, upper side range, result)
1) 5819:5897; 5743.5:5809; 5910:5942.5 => -0.01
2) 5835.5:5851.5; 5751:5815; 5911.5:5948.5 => -0.06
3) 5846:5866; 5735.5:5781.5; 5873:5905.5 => -0.05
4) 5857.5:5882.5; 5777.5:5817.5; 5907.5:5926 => -0.05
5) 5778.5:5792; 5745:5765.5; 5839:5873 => 0.02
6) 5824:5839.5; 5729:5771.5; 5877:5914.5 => -0.04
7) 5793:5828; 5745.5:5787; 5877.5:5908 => -0.07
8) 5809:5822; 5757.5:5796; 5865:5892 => -0.07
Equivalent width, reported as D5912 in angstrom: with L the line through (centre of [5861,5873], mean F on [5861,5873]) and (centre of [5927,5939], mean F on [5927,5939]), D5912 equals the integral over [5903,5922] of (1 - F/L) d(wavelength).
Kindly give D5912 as 0.7 angstrom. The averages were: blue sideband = 12.3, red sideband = 12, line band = 11.7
